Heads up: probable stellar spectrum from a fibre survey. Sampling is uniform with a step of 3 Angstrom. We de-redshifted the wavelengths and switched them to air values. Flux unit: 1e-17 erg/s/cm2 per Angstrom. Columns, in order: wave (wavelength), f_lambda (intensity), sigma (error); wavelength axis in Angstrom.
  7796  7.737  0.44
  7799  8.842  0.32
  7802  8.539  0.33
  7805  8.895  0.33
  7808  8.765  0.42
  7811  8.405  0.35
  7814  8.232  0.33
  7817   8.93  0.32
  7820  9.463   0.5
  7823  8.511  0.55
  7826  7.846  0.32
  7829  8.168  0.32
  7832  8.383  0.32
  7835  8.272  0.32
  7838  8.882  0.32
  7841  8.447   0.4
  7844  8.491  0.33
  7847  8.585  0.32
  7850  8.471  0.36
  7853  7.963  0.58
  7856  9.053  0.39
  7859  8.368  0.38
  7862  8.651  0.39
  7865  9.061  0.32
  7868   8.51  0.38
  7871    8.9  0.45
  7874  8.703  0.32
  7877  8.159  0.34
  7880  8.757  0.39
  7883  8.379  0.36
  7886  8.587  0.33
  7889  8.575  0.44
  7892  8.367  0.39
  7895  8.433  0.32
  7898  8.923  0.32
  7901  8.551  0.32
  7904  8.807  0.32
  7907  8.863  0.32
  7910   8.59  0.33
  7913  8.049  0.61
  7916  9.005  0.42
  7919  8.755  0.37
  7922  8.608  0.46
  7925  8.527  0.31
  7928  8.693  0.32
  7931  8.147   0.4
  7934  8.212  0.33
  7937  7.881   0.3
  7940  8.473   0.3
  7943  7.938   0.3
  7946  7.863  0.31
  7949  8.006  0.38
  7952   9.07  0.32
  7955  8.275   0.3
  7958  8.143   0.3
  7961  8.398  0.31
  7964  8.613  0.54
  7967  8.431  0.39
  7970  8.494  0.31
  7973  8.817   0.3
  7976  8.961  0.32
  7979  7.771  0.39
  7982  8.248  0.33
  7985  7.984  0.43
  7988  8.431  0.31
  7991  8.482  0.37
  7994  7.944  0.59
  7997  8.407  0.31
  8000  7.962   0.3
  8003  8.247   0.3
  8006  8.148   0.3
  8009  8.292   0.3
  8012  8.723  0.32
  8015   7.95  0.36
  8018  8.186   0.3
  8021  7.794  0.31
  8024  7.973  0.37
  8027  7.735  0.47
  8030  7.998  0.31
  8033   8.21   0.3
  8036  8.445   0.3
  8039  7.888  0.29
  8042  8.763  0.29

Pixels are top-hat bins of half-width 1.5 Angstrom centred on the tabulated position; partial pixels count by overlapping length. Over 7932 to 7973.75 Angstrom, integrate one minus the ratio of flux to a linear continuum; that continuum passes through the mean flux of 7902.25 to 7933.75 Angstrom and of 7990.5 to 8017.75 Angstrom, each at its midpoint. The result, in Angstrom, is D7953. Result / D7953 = 0.61 Angstrom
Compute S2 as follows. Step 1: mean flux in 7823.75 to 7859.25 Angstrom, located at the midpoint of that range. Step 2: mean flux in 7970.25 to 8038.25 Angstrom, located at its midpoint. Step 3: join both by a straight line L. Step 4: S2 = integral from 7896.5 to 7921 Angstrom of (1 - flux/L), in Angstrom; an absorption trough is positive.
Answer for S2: -1.1 Angstrom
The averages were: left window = 8.41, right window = 8.22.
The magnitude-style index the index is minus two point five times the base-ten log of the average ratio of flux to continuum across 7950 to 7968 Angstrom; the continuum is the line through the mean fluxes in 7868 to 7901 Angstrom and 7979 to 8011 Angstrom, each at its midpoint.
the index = -0.02 mag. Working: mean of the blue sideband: 8.57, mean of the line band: 8.48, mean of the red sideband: 8.2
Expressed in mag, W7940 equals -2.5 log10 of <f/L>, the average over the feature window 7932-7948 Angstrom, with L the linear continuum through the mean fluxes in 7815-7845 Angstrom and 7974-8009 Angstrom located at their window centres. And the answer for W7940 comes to 0.03 mag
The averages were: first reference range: 8.53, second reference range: 8.25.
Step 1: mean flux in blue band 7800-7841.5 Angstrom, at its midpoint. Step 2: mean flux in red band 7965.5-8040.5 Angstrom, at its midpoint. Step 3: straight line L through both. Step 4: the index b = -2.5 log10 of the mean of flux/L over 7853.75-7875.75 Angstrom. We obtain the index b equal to -0.03 mag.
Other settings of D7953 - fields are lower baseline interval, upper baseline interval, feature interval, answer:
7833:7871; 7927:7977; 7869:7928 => -0.91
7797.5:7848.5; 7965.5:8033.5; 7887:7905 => -0.38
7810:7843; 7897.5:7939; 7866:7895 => -0.10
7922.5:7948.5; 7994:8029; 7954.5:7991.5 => -0.98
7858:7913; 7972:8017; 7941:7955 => 0.31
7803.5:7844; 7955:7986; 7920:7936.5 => 0.04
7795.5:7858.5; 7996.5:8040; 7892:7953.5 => -1.03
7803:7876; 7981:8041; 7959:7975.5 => -0.60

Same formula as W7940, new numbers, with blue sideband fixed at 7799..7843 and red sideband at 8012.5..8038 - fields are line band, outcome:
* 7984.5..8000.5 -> -0.01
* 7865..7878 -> -0.03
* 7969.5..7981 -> -0.04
